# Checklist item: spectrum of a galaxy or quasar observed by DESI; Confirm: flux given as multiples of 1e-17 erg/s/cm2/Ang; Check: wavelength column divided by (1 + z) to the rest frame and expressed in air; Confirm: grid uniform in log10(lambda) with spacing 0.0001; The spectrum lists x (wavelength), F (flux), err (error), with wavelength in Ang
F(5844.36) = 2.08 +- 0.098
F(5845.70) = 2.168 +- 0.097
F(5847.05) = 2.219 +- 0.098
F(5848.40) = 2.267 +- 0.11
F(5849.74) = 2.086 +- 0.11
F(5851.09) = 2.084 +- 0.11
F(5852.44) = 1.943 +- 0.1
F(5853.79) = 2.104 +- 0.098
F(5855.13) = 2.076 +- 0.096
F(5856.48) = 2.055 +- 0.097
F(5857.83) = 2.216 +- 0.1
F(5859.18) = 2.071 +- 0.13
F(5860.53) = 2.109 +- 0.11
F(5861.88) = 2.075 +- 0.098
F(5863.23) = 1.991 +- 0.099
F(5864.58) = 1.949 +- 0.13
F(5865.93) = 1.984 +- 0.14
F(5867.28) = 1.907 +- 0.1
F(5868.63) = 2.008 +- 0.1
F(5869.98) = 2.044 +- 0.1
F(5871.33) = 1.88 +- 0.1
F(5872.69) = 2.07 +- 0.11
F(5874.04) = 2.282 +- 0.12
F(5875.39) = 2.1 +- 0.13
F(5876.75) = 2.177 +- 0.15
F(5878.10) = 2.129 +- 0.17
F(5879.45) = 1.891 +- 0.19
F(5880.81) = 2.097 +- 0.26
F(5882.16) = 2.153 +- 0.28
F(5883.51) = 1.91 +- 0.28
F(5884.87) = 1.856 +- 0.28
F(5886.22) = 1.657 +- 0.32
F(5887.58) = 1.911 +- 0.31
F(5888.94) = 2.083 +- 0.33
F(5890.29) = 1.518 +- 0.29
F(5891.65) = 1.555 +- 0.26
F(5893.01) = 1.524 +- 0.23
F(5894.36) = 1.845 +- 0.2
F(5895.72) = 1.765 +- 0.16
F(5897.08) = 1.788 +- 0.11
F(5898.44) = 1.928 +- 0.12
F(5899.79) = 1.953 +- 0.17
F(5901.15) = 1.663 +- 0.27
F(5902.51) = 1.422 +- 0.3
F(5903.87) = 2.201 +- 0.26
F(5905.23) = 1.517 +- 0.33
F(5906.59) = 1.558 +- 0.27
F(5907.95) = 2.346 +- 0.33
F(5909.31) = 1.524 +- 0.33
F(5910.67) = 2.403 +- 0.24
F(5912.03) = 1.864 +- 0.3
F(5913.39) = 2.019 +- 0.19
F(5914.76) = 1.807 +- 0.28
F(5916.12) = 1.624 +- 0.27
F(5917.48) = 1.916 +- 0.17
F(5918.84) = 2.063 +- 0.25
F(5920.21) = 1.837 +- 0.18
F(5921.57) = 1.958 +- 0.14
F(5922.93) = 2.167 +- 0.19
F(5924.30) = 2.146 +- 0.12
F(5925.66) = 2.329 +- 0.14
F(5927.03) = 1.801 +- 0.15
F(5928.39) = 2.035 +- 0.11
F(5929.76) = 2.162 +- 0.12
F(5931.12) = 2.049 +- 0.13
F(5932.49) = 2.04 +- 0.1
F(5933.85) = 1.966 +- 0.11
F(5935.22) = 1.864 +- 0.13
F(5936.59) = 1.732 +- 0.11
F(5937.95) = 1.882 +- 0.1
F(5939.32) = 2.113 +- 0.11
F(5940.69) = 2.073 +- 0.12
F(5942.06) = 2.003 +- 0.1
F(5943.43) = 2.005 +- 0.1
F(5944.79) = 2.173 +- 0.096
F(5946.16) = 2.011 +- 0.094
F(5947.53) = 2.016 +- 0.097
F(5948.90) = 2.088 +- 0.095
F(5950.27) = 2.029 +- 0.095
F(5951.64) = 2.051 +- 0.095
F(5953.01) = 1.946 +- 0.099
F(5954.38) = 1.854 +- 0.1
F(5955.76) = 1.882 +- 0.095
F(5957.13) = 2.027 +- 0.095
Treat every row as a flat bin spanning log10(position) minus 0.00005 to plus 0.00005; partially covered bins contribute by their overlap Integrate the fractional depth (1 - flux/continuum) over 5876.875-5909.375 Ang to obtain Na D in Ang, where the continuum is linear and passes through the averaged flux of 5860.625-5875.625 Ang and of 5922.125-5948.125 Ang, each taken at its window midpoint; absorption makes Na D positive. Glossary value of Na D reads 3.1 Ang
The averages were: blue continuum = 2.03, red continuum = 2.03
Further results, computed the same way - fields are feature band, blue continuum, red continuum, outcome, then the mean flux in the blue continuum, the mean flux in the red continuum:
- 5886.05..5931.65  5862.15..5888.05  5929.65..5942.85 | 2.46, 2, 1.98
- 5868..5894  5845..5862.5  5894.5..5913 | 0.41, 2.11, 1.84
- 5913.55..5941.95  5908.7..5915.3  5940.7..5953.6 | -0.02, 1.93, 2.04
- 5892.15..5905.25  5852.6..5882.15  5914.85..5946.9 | 1.66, 2.06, 1.99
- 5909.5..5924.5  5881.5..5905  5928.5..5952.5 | -0.41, 1.8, 2.02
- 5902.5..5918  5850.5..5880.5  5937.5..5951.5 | 1.35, 2.05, 2.04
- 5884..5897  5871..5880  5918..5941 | 1.98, 2.09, 2.01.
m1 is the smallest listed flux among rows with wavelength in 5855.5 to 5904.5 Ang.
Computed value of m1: 1.422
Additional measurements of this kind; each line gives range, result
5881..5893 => 1.518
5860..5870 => 1.907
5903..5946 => 1.517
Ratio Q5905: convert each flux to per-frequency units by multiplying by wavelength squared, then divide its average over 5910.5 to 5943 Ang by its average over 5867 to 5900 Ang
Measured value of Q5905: 1.0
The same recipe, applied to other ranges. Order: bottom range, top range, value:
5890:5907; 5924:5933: 1.22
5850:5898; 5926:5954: 1.04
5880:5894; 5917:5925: 1.12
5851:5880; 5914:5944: 0.99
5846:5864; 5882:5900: 0.87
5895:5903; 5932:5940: 1.11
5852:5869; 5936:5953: 1.02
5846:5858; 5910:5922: 0.94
